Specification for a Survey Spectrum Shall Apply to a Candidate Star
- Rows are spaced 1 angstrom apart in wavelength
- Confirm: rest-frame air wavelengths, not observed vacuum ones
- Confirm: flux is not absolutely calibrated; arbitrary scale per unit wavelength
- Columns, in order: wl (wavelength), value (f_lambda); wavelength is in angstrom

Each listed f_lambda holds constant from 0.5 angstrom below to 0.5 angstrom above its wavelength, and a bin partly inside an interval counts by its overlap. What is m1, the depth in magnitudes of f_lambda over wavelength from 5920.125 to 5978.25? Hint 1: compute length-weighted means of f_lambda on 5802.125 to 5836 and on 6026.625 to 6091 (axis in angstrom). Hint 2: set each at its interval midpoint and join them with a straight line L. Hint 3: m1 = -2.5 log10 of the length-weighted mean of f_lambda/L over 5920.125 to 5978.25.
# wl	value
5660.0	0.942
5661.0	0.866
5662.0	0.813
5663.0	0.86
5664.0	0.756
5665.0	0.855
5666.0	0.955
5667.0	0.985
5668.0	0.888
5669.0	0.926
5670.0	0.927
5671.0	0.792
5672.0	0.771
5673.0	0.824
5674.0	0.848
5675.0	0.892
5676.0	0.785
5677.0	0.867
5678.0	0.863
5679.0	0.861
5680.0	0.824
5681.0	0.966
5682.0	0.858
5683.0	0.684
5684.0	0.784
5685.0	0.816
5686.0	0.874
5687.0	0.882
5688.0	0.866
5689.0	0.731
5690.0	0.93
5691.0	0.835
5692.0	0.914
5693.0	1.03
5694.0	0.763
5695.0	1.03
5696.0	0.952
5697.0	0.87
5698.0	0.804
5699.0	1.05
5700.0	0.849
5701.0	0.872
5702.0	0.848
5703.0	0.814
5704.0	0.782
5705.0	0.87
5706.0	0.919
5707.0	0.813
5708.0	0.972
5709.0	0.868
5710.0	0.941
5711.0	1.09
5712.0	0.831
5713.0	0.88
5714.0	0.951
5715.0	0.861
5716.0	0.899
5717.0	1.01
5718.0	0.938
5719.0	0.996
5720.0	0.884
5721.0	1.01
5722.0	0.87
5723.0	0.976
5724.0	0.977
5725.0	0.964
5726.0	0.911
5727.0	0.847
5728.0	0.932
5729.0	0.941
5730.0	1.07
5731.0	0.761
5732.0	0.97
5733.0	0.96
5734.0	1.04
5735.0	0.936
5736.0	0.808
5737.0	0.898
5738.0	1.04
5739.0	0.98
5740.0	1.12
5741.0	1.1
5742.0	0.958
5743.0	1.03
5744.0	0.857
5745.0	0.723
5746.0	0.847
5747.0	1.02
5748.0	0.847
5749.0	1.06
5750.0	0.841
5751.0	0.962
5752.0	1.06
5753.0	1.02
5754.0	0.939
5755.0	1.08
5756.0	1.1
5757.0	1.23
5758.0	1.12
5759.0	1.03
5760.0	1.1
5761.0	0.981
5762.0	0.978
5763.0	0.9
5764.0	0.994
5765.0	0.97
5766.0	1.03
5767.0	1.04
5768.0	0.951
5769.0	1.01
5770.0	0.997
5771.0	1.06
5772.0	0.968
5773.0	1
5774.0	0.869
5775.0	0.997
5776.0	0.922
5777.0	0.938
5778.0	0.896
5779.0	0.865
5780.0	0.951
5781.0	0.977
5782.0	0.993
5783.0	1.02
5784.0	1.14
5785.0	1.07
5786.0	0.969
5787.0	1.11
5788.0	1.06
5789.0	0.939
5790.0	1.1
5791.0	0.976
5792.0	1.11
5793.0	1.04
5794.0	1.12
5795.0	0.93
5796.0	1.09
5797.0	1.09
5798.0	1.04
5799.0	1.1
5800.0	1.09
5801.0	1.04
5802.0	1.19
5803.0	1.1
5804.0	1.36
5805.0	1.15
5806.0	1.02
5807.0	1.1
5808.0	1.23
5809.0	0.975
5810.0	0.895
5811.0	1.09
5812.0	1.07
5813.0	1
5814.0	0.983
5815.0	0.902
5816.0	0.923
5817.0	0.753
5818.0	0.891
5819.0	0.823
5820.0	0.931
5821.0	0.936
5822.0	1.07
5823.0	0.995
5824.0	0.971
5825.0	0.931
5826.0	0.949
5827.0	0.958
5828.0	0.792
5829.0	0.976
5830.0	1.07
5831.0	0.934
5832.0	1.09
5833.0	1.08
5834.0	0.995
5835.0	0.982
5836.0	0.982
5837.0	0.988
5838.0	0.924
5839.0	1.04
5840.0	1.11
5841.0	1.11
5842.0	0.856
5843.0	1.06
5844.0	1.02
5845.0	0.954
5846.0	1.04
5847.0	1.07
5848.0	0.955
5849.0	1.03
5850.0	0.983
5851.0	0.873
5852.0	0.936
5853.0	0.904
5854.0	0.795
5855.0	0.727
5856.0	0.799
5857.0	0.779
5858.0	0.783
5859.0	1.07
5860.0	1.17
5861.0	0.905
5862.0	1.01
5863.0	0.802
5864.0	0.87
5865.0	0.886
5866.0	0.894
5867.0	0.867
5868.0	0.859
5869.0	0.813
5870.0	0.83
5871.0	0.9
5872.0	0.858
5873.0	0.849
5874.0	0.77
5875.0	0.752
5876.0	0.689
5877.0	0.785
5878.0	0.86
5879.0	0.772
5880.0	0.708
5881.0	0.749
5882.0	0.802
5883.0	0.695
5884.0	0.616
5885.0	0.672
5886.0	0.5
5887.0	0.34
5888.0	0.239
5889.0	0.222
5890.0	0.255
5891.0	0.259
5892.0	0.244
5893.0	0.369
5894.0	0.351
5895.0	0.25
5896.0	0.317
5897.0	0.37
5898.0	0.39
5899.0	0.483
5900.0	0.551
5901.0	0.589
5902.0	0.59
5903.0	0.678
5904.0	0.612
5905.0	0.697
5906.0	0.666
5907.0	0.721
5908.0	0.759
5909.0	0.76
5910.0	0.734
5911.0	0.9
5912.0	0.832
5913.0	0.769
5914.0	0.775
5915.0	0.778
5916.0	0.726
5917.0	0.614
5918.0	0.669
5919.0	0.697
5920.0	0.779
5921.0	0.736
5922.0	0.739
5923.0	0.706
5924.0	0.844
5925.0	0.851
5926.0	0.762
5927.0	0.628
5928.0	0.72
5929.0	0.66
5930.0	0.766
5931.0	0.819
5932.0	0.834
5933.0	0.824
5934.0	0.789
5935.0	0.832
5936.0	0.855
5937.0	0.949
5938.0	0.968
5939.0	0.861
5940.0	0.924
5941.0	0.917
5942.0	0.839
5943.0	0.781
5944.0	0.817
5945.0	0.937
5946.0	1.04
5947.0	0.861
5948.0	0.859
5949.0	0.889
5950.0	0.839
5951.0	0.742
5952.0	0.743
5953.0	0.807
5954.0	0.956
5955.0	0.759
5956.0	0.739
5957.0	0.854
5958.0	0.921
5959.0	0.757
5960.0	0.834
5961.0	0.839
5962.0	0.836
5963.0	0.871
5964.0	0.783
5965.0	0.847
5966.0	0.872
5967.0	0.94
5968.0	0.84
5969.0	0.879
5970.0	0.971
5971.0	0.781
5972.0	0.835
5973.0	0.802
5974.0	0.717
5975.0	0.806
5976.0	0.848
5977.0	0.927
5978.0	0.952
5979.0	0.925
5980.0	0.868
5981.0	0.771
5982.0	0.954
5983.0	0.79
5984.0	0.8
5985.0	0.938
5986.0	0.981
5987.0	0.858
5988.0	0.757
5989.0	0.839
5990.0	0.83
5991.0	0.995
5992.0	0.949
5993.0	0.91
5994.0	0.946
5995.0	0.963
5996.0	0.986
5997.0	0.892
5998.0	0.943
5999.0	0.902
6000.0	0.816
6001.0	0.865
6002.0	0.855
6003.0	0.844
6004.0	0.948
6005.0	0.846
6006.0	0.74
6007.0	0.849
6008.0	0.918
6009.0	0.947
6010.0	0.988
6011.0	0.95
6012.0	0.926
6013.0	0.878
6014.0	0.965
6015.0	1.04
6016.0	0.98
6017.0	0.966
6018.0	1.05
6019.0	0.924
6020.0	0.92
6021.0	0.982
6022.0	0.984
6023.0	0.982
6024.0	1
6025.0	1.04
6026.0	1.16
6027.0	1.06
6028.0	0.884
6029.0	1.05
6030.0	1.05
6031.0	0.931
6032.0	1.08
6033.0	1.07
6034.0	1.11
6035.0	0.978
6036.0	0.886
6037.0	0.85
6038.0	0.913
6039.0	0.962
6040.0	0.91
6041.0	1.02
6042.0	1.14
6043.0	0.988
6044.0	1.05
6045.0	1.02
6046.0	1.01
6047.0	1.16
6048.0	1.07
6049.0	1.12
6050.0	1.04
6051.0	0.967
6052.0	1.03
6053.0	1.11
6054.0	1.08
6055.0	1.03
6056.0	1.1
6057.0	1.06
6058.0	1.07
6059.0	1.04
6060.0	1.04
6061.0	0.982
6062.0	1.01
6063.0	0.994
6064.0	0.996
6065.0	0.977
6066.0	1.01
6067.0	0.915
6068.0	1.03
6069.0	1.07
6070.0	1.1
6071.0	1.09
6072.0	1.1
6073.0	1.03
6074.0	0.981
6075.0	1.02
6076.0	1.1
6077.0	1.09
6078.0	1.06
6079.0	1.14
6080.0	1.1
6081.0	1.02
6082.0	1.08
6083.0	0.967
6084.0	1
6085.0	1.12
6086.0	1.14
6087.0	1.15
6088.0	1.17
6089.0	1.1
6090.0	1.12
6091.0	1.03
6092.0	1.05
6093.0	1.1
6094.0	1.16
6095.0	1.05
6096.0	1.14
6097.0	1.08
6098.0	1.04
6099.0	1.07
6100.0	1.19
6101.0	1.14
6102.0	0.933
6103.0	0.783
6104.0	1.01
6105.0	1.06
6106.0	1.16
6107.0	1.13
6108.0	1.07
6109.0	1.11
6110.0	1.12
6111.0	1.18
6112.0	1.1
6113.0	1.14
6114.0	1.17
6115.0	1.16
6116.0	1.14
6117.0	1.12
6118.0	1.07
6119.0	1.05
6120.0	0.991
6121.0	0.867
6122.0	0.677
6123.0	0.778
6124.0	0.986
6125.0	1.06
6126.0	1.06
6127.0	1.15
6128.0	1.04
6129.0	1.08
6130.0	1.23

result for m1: 0.22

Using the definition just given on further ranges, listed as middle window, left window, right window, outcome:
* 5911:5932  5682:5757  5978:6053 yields 0.25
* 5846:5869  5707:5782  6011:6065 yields 0.08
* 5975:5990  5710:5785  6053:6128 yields 0.18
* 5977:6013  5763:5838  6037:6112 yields 0.17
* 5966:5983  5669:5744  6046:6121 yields 0.18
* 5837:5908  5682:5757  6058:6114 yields 0.30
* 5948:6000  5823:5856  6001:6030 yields 0.11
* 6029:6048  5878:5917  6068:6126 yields -0.10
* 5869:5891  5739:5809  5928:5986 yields 0.37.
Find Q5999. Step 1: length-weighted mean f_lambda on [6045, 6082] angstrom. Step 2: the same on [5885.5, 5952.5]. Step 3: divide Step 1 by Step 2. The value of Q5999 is 1.53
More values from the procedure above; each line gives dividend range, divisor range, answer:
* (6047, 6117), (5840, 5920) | 1.46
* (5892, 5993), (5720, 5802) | 0.78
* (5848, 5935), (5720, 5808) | 0.71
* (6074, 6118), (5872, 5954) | 1.56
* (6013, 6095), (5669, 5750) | 1.15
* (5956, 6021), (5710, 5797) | 0.90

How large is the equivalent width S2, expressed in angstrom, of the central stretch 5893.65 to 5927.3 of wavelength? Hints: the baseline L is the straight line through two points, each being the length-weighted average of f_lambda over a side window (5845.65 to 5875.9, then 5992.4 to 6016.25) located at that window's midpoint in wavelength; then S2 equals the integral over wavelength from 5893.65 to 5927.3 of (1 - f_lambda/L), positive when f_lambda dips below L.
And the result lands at 8.97 angstrom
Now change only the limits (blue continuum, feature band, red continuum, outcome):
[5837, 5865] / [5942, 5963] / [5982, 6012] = 1.6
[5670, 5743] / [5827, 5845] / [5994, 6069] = -1.2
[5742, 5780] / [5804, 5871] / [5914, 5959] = -4.0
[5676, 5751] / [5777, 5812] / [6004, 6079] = -4.5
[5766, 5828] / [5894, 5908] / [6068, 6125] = 6.7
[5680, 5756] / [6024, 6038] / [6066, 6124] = 0.4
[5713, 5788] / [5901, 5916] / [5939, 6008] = 2.8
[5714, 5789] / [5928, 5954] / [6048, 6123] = 4.5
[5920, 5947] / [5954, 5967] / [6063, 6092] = 0.5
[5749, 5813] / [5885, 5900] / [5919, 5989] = 9.3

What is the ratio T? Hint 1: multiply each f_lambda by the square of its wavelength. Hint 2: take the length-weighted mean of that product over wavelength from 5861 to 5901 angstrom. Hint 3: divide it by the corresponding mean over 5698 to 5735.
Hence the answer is 0.7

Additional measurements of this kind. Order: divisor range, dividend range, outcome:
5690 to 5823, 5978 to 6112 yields 1.13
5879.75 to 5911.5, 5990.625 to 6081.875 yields 1.96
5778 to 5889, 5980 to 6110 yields 1.15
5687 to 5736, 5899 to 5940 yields 0.88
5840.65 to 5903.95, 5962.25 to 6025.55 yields 1.29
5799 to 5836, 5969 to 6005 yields 0.92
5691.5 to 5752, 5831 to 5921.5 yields 0.87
